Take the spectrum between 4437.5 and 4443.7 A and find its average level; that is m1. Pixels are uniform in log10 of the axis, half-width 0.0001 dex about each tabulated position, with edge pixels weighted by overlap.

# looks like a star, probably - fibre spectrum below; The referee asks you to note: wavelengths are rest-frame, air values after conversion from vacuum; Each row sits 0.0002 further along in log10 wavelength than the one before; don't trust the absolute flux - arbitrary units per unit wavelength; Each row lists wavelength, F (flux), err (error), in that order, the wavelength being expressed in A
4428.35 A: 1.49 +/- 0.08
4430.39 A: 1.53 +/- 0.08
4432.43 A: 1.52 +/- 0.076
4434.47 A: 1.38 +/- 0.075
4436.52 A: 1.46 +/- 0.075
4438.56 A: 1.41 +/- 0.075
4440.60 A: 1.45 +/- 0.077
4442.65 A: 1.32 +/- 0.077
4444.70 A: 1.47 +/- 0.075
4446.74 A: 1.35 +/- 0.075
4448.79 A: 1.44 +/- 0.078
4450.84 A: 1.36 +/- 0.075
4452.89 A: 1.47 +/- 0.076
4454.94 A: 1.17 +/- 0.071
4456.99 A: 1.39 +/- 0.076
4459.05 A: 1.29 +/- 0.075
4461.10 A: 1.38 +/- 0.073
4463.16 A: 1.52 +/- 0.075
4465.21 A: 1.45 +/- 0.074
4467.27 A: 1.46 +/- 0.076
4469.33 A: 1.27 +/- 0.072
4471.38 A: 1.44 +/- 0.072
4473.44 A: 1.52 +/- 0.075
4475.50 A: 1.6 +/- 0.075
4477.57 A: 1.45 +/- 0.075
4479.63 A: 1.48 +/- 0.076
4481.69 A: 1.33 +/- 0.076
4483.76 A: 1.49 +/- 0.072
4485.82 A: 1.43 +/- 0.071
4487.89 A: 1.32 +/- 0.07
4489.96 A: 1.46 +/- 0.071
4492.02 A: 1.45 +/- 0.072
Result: 1.39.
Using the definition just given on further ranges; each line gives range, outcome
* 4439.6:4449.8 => 1.41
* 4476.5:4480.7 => 1.46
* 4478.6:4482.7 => 1.41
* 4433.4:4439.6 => 1.42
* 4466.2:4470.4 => 1.37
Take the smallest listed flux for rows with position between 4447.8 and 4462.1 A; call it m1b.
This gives 1.17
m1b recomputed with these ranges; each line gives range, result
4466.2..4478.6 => 1.27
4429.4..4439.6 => 1.38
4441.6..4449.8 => 1.32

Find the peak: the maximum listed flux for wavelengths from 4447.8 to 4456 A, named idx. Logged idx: 1.47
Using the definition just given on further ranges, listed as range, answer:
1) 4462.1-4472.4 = 1.52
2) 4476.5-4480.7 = 1.48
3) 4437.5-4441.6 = 1.45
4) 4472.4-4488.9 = 1.6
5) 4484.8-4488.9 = 1.43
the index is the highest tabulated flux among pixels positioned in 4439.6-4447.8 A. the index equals 1.47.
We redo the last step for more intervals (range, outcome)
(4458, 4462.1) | 1.38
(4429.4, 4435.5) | 1.53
